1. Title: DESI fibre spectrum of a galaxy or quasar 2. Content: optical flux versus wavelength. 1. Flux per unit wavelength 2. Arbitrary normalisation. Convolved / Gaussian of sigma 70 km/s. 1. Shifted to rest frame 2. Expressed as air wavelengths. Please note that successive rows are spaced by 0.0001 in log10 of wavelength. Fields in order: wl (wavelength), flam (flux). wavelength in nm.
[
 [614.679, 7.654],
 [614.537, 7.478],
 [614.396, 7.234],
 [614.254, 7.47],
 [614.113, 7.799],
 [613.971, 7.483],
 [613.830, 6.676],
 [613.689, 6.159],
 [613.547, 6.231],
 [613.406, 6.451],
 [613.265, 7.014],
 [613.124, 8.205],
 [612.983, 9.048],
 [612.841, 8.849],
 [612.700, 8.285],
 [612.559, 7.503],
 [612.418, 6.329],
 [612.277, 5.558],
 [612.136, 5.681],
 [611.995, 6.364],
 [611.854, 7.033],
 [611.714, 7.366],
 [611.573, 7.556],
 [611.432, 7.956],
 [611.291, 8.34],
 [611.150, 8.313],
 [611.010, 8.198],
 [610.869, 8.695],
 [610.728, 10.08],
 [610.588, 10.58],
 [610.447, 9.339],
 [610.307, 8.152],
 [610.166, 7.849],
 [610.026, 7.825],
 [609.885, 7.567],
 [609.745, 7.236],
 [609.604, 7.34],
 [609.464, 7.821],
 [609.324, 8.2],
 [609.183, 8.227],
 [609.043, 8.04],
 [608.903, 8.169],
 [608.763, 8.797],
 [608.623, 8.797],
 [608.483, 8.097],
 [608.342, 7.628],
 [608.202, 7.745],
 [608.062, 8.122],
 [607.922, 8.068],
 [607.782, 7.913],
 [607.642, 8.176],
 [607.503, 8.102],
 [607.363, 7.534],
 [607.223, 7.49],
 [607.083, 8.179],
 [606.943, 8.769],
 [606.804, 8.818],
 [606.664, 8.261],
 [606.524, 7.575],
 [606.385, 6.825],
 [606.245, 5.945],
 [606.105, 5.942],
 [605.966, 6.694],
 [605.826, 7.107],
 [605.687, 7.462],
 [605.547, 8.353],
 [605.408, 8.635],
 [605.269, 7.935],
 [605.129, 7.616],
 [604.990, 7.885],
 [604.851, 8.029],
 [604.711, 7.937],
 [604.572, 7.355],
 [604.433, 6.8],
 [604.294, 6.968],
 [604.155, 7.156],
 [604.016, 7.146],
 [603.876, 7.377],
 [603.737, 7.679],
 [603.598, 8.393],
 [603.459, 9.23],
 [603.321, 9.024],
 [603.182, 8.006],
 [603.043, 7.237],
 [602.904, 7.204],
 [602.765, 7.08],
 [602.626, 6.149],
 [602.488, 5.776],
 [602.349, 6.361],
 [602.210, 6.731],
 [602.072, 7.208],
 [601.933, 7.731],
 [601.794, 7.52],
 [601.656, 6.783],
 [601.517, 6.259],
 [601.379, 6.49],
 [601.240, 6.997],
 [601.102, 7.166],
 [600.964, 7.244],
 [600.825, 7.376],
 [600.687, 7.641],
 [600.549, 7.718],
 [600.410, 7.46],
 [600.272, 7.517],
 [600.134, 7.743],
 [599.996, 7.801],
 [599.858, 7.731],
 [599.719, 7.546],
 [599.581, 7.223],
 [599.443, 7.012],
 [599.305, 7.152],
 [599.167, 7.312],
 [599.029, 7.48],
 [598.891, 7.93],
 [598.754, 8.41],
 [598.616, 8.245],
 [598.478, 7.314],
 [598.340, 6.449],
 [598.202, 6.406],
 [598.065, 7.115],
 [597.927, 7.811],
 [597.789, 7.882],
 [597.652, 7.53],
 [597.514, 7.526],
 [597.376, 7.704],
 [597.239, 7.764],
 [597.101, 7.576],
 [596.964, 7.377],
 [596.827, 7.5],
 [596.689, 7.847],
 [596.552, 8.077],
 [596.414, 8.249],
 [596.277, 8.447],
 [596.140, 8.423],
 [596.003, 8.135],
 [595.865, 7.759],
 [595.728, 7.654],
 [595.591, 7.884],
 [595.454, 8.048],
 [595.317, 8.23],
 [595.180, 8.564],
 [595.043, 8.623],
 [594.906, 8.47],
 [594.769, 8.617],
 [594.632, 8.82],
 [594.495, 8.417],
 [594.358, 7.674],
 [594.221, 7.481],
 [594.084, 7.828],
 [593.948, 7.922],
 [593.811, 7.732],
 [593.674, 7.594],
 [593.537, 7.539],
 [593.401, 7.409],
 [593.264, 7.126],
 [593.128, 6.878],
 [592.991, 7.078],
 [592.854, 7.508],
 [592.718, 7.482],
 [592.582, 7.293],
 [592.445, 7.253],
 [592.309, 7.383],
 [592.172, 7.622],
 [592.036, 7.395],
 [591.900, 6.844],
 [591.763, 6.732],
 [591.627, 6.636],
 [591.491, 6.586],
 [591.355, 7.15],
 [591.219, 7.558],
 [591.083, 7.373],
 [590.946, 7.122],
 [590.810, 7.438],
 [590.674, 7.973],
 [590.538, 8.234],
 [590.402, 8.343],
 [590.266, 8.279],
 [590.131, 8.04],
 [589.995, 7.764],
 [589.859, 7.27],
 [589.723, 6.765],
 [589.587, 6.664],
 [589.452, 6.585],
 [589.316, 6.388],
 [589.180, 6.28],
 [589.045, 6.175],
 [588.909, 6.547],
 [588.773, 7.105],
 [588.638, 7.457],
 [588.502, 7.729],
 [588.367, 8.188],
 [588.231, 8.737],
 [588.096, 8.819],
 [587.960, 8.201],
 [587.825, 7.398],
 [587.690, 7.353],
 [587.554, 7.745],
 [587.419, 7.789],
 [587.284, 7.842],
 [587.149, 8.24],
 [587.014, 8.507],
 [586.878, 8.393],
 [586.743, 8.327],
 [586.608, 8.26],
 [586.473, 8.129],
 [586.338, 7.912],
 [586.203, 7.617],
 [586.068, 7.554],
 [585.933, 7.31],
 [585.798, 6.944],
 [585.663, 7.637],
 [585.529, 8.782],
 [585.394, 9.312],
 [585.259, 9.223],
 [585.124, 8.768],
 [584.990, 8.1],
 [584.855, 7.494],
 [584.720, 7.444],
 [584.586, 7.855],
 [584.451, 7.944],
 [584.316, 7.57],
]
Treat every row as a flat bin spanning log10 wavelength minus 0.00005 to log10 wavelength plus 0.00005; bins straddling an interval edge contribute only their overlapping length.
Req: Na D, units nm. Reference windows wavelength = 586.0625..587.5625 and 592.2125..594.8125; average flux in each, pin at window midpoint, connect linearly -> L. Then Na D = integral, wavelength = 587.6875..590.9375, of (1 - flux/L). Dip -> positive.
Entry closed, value 0.17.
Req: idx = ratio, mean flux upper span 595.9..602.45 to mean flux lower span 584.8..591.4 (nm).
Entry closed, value 0.96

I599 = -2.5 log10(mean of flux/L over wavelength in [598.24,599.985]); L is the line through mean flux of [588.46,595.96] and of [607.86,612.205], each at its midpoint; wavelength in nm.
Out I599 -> 0.03 mag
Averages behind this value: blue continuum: 7.5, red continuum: 8.04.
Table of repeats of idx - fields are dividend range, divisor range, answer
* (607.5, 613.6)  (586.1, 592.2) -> 1.05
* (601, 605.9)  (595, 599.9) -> 0.96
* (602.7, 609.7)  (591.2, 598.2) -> 1.01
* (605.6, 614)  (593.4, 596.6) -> 0.96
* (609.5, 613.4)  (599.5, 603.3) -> 1.09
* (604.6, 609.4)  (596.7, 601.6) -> 1.06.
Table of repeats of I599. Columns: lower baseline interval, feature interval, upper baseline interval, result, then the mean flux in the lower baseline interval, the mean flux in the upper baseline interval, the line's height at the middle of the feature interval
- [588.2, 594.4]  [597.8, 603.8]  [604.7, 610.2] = 0.04 mag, 7.34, 7.82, 7.62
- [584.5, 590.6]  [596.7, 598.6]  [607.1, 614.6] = 0.05 mag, 7.77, 7.78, 7.77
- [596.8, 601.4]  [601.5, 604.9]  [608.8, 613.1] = 0.04 mag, 7.46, 7.93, 7.62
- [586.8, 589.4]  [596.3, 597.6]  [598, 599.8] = -0.05 mag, 7.62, 7.36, 7.4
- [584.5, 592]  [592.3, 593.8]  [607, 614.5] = 0.05 mag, 7.65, 7.79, 7.68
